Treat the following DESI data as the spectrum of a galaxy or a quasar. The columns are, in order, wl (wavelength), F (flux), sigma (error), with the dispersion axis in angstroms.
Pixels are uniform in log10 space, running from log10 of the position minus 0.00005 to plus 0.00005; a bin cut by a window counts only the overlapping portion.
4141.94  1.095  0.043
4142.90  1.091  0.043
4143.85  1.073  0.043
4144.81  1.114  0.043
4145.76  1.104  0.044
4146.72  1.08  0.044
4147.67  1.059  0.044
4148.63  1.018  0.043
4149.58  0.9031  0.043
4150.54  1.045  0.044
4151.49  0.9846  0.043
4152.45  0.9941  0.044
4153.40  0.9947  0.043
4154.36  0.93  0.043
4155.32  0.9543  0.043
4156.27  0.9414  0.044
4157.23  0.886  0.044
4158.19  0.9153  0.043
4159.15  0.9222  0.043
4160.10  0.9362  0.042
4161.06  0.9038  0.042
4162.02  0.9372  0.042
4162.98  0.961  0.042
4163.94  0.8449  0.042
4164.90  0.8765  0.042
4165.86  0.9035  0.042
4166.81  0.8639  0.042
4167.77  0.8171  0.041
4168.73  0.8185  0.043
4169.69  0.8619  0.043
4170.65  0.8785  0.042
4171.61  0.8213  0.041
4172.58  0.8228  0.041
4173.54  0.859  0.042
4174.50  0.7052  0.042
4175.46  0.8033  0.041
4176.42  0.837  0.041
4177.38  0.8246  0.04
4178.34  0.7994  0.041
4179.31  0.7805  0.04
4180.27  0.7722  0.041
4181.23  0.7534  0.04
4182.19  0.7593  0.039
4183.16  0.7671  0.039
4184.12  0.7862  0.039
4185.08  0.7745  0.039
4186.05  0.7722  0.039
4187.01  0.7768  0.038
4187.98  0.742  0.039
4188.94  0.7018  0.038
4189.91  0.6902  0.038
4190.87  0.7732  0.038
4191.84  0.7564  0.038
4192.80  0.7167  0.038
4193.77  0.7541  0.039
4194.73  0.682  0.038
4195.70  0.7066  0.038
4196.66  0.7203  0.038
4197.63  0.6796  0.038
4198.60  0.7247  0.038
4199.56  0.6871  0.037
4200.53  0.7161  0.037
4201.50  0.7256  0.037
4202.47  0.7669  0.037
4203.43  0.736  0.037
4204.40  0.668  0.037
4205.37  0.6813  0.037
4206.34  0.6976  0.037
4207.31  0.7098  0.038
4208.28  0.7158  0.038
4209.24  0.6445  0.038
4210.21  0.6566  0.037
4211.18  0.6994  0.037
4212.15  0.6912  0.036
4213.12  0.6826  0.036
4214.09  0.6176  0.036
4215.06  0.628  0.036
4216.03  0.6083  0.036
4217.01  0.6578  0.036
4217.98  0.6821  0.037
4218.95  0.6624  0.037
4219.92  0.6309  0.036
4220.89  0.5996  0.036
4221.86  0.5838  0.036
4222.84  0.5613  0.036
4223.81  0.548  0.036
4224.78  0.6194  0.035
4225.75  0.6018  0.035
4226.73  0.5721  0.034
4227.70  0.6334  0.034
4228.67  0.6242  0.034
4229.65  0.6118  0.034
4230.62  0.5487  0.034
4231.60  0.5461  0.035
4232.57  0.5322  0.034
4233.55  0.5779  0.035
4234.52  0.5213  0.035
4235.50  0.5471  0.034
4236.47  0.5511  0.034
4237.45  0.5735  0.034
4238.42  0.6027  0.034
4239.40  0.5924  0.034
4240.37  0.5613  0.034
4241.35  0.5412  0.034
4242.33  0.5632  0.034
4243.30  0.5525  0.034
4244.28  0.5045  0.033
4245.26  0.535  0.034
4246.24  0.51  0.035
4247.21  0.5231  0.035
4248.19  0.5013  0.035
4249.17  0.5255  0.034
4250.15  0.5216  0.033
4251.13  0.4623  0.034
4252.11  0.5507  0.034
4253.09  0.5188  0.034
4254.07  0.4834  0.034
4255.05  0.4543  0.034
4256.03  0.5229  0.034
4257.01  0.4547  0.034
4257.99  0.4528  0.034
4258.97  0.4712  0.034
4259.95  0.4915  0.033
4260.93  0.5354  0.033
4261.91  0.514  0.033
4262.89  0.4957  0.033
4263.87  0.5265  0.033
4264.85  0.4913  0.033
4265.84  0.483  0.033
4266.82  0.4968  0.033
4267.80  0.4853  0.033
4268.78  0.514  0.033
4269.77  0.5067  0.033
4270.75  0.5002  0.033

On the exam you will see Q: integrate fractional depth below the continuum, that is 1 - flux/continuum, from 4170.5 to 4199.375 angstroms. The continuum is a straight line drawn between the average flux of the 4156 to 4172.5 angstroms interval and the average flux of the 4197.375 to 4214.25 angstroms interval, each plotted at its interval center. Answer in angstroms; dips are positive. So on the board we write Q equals 1.0 angstroms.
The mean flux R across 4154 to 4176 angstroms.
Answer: 0.876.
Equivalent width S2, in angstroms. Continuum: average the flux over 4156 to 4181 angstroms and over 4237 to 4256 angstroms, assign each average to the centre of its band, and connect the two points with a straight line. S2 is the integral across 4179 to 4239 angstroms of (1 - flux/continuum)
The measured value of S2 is 1.5 angstroms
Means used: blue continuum 0.856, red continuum 0.53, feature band 0.669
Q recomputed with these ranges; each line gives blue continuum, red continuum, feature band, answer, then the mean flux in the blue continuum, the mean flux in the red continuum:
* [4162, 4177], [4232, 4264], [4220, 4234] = 0.6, 0.848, 0.523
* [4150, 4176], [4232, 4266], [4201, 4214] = 0.1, 0.895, 0.522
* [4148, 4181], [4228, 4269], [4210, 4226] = 0.6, 0.885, 0.526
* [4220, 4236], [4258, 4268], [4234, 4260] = 0.6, 0.578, 0.498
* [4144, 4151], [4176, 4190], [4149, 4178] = 1.0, 1.05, 0.771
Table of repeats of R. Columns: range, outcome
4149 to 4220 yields 0.786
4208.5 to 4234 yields 0.617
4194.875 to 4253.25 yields 0.613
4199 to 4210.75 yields 0.701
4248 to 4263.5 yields 0.497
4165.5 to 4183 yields 0.814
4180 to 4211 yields 0.725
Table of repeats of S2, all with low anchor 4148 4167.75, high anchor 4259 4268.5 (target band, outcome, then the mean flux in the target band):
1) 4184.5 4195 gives 0.8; 0.742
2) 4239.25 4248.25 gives 0.7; 0.538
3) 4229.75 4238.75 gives 0.9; 0.557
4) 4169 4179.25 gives 0.6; 0.819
